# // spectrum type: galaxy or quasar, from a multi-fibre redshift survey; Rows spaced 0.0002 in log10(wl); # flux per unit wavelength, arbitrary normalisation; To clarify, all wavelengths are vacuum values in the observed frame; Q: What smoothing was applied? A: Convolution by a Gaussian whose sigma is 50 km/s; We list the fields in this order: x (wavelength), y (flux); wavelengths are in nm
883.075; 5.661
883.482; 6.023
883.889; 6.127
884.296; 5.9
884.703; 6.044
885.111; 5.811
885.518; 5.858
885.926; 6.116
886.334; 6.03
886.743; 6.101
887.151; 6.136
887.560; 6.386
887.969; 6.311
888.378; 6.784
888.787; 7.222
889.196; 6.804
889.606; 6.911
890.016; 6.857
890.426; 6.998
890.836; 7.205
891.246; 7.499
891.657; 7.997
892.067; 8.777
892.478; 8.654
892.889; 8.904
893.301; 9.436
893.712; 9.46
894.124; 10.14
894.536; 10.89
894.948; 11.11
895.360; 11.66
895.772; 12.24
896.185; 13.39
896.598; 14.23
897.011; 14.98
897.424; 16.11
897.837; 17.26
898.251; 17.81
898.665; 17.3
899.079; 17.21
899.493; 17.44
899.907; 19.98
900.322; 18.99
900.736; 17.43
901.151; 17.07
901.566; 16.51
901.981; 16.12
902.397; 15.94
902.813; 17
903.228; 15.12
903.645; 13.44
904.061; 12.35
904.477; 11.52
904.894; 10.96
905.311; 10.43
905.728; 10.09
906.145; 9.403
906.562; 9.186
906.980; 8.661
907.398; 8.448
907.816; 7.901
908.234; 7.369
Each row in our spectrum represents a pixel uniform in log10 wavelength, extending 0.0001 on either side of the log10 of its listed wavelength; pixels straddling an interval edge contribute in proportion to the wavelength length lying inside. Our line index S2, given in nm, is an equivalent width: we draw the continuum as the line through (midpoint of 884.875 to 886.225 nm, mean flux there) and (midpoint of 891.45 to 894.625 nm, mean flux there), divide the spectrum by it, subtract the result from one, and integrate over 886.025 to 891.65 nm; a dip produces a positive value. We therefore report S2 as 0.47 nm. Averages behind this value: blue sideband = 5.94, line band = 6.75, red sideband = 9.22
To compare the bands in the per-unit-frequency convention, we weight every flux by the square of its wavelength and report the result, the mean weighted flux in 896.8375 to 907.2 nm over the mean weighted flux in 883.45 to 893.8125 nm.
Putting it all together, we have 2.16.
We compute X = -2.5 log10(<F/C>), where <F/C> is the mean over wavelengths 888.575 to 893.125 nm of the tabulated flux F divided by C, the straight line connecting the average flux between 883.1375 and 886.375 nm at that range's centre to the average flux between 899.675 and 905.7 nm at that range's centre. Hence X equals 0.19 mag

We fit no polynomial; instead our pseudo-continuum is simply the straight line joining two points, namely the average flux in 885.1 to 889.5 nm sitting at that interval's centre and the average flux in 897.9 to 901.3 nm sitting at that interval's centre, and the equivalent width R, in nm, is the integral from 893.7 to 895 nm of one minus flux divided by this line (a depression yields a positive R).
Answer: 0.25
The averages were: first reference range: 6.36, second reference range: 17.9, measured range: 10.5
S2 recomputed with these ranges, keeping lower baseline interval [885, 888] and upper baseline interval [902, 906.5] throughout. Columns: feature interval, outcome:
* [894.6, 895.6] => -0.224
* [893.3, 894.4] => -0.124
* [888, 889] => -0.008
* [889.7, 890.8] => 0.075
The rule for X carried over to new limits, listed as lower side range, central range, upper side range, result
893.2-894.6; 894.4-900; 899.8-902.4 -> -0.123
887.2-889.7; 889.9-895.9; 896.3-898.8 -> 0.229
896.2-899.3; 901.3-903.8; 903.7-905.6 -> -0.218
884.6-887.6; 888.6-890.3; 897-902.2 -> 0.260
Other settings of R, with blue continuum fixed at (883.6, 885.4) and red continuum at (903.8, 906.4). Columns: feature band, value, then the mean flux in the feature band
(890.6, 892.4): -0.07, 7.91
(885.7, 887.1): 0.07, 6.08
